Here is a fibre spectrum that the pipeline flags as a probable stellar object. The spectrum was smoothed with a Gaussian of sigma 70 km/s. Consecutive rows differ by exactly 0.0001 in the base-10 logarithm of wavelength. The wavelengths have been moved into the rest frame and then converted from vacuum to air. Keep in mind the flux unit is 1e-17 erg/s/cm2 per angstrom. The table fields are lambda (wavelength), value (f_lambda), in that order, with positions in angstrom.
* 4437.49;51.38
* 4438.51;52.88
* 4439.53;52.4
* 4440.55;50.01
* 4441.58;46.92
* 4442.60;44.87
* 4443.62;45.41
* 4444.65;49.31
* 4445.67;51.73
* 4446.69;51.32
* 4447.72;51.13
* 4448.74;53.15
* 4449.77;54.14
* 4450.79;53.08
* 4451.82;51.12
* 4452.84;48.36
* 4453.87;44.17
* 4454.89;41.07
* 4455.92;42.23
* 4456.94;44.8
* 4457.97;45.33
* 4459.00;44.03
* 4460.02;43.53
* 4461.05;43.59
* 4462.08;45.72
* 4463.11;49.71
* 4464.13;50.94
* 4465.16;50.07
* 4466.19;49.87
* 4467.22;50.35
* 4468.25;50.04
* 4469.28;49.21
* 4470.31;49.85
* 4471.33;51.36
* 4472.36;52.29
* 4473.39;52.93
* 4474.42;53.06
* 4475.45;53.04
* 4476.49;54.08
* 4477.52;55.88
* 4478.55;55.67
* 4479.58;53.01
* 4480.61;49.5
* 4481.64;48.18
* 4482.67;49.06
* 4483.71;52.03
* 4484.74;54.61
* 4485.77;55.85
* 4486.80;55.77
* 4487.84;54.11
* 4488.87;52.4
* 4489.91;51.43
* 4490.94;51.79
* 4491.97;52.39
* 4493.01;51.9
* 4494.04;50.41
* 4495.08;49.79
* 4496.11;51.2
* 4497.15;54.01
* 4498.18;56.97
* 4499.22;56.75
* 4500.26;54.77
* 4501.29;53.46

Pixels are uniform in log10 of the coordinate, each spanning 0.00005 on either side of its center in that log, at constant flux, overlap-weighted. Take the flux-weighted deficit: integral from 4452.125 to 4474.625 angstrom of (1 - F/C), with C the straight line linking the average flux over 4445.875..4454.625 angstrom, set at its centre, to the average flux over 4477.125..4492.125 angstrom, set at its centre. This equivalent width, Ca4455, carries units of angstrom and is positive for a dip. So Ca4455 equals 1.6 angstrom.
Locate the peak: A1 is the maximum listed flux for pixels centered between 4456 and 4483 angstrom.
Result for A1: 55.88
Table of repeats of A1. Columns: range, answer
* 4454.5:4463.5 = 49.71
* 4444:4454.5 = 54.14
